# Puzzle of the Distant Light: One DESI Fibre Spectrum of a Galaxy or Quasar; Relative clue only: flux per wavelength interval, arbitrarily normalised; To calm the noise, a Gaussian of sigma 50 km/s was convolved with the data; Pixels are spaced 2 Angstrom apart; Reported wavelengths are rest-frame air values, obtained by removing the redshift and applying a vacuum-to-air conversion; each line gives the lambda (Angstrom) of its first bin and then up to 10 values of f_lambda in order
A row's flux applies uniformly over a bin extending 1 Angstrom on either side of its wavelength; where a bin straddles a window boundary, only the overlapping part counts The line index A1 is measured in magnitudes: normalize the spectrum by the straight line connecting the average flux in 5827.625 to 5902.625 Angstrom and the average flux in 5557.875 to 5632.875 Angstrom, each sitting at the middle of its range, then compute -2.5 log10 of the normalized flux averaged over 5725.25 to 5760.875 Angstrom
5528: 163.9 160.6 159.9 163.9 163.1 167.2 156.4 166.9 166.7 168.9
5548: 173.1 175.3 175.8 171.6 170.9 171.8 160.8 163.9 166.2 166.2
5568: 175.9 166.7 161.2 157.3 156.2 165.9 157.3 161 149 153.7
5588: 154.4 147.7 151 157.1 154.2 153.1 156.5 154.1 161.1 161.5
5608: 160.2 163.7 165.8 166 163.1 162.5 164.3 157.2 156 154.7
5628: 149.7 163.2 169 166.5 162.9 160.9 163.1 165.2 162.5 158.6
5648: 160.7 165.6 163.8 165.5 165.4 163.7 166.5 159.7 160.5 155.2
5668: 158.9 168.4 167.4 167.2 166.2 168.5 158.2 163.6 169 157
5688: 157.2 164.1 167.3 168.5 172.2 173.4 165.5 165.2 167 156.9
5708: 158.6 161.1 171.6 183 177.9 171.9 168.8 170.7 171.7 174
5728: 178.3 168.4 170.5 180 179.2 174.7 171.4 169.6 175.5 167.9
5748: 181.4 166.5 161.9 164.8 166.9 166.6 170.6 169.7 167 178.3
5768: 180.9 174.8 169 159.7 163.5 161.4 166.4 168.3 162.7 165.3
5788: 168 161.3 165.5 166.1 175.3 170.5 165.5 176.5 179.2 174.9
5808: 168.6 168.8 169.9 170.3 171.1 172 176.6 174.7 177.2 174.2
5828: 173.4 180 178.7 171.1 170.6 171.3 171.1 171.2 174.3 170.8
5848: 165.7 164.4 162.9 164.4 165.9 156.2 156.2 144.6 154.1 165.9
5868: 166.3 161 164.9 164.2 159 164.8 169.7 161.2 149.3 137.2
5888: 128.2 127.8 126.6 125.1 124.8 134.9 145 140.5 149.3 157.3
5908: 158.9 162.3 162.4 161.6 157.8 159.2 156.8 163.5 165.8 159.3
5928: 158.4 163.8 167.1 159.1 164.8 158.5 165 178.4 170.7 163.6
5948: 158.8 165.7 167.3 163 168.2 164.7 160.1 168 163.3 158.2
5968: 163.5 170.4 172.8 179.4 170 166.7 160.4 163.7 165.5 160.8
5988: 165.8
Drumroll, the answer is -0.09 mag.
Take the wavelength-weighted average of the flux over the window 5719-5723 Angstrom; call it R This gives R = 170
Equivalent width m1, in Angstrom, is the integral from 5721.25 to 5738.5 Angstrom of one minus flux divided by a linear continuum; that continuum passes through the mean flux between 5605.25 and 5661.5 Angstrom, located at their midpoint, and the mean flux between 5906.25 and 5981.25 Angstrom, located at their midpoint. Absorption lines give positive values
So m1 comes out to -1.19 Angstrom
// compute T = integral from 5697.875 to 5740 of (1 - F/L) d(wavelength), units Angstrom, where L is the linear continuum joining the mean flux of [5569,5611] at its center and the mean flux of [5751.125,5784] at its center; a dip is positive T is -1.5 Angstrom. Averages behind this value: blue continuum 157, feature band 171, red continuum 168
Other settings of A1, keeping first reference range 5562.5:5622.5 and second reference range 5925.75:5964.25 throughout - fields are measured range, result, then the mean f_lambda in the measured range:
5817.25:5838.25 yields -0.08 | 175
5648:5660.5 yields -0.03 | 165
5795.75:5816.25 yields -0.06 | 172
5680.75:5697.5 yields -0.03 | 165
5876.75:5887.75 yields 0.06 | 155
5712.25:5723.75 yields -0.08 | 174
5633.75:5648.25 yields -0.01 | 162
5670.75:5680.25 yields -0.04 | 166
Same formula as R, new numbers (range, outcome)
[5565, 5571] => 170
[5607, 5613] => 163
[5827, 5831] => 177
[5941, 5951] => 167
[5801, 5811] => 174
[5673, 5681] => 165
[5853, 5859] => 162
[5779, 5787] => 166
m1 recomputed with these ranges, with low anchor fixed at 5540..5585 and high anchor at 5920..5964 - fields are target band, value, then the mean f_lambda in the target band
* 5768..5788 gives -0.2 Angstrom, 167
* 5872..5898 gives 3.0 Angstrom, 145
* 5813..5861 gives -1.6 Angstrom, 170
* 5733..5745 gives -0.7 Angstrom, 175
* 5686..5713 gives 0.0 Angstrom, 165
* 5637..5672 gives 0.5 Angstrom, 163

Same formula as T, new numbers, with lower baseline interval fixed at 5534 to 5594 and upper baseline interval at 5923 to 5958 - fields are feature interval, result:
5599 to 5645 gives 0.65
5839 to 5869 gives 0.13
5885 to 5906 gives 3.75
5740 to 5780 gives -1.28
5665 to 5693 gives 0.06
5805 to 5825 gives -1.00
